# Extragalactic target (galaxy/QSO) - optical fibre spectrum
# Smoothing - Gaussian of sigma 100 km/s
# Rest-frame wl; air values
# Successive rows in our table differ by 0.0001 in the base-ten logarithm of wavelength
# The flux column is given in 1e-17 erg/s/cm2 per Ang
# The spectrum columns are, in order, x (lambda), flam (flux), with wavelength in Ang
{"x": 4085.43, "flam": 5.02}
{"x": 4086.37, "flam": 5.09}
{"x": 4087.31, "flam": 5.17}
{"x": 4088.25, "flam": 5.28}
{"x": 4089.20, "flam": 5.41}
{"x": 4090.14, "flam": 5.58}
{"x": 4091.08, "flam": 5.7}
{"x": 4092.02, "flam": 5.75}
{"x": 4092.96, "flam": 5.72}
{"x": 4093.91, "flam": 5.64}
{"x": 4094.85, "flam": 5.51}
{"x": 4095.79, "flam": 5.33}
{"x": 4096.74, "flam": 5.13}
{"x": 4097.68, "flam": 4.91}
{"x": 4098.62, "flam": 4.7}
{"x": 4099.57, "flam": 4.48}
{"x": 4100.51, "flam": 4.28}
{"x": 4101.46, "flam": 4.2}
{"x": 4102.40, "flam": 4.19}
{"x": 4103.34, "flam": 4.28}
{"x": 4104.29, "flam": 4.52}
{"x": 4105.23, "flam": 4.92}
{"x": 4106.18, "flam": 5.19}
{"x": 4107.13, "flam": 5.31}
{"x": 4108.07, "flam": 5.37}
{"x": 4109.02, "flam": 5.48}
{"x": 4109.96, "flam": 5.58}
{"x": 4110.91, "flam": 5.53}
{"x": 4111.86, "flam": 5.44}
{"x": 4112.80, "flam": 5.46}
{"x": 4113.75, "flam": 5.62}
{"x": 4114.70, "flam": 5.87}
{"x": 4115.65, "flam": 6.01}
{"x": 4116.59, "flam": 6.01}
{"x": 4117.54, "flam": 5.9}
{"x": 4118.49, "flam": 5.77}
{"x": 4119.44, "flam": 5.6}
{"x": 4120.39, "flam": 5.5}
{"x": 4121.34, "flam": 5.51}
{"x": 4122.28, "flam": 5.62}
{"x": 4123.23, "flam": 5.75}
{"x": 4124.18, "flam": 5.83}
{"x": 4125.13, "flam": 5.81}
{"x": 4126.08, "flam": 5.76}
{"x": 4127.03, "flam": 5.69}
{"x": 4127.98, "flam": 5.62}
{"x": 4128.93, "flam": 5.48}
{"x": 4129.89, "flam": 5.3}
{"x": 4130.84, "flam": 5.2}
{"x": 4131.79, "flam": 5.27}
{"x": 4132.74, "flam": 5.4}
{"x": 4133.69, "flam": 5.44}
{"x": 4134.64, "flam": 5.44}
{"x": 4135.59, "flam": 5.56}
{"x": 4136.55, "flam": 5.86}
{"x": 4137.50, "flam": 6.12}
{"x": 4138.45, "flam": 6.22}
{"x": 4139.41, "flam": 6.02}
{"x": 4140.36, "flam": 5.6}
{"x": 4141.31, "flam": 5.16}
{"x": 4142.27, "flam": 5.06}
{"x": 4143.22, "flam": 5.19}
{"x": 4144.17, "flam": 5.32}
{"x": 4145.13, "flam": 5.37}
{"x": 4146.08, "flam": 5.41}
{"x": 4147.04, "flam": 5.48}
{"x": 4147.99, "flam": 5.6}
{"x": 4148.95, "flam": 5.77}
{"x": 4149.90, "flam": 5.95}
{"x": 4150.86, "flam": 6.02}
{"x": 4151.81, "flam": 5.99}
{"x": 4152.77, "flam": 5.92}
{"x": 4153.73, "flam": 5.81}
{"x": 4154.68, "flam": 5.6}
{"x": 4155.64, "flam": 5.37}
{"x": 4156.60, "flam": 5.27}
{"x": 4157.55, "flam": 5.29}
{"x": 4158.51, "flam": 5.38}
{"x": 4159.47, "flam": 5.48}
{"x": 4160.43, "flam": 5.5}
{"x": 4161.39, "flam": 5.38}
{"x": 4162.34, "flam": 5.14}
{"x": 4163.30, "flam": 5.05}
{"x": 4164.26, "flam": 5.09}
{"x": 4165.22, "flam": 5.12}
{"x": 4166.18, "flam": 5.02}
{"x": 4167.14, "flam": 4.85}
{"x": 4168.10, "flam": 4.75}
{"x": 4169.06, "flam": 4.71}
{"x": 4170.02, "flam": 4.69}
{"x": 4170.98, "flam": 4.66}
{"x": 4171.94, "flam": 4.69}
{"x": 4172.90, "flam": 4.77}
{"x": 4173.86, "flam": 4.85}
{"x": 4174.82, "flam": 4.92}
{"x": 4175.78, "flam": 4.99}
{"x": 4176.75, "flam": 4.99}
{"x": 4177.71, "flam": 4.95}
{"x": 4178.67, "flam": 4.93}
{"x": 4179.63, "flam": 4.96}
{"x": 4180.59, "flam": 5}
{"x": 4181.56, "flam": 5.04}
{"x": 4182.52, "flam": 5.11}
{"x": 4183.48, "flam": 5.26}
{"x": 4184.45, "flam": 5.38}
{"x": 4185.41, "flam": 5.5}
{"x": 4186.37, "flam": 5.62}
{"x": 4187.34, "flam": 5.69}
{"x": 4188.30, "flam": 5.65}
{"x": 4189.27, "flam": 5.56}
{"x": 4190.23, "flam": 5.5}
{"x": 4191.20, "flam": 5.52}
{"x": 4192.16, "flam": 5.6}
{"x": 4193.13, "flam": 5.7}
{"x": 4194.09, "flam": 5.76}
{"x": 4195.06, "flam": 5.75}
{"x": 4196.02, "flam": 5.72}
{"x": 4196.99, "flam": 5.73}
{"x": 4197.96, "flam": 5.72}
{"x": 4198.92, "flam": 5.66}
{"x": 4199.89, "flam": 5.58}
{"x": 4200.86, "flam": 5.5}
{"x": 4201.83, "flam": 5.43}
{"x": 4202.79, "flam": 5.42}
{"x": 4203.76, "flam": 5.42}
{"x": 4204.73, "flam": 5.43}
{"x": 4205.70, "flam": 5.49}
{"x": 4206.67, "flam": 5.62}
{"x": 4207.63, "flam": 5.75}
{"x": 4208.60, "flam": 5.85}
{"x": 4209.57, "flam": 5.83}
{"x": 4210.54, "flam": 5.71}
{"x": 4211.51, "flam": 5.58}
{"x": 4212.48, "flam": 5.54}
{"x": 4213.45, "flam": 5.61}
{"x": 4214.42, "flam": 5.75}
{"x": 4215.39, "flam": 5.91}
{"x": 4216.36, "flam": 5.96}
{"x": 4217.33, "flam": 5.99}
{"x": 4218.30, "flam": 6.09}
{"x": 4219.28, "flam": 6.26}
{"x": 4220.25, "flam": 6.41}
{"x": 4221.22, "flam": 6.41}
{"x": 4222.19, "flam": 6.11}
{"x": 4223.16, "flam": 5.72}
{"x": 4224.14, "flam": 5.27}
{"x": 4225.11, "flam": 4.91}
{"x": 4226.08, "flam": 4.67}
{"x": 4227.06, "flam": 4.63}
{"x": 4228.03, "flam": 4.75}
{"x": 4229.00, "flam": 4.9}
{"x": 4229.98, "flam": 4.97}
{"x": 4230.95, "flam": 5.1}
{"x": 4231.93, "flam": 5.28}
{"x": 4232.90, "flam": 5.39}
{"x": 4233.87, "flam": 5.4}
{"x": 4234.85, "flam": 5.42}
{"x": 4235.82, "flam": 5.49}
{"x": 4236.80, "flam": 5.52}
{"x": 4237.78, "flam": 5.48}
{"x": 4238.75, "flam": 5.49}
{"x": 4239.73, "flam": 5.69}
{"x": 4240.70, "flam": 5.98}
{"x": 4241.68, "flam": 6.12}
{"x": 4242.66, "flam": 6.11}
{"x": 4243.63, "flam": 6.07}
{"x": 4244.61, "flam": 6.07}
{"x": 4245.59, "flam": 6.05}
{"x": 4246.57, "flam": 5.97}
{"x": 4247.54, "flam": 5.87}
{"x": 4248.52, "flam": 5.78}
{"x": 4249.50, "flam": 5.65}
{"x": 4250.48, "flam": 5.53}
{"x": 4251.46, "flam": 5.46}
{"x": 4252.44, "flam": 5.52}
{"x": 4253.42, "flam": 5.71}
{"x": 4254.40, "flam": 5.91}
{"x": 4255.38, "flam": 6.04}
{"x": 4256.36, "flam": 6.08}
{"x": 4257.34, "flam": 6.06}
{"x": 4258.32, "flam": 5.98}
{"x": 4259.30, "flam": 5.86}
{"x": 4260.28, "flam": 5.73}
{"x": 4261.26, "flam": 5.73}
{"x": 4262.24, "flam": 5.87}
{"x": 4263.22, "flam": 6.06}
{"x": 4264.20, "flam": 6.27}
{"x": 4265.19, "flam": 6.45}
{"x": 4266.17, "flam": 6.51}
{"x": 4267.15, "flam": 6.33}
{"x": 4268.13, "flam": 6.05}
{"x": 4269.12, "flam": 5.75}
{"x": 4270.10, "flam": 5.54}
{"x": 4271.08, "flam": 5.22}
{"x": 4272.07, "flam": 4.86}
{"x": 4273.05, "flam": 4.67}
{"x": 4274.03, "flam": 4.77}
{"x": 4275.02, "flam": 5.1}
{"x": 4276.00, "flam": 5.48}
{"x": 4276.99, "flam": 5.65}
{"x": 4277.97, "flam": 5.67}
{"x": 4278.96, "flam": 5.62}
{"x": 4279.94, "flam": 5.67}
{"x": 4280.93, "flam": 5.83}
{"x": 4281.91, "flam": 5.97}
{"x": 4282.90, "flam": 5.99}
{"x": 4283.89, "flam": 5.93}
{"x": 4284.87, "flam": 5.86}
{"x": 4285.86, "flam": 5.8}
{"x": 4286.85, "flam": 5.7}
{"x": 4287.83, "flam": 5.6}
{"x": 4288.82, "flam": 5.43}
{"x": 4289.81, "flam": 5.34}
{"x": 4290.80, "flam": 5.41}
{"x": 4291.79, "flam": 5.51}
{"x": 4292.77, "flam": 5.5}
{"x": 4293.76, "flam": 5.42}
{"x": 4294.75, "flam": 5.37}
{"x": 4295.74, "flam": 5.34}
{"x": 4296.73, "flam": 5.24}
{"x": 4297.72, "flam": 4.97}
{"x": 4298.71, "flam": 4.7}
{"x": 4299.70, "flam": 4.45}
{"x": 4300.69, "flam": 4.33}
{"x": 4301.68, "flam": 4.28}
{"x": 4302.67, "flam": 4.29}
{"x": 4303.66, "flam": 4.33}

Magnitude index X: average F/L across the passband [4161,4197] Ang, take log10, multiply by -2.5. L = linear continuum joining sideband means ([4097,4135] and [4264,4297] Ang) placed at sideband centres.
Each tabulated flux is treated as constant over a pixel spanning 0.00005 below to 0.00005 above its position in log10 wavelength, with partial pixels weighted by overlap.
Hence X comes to 0.05 mag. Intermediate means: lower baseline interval 5.33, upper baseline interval 5.61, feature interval 5.19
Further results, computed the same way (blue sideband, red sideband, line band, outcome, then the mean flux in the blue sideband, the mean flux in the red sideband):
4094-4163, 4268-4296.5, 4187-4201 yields -0.035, 5.43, 5.51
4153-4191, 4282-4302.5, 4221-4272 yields -0.085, 5.17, 5.3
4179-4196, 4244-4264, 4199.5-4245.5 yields 0.012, 5.45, 5.85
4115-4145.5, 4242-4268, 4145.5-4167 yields 0.040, 5.61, 5.95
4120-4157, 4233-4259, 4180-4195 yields 0.043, 5.6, 5.78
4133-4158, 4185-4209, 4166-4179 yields 0.161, 5.61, 5.61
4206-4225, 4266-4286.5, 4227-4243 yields 0.069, 5.84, 5.62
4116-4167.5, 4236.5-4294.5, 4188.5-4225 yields -0.015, 5.54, 5.73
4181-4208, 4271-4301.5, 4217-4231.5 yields 0.002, 5.54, 5.36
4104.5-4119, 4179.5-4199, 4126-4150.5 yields -0.003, 5.54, 5.5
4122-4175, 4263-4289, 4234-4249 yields -0.034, 5.4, 5.69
